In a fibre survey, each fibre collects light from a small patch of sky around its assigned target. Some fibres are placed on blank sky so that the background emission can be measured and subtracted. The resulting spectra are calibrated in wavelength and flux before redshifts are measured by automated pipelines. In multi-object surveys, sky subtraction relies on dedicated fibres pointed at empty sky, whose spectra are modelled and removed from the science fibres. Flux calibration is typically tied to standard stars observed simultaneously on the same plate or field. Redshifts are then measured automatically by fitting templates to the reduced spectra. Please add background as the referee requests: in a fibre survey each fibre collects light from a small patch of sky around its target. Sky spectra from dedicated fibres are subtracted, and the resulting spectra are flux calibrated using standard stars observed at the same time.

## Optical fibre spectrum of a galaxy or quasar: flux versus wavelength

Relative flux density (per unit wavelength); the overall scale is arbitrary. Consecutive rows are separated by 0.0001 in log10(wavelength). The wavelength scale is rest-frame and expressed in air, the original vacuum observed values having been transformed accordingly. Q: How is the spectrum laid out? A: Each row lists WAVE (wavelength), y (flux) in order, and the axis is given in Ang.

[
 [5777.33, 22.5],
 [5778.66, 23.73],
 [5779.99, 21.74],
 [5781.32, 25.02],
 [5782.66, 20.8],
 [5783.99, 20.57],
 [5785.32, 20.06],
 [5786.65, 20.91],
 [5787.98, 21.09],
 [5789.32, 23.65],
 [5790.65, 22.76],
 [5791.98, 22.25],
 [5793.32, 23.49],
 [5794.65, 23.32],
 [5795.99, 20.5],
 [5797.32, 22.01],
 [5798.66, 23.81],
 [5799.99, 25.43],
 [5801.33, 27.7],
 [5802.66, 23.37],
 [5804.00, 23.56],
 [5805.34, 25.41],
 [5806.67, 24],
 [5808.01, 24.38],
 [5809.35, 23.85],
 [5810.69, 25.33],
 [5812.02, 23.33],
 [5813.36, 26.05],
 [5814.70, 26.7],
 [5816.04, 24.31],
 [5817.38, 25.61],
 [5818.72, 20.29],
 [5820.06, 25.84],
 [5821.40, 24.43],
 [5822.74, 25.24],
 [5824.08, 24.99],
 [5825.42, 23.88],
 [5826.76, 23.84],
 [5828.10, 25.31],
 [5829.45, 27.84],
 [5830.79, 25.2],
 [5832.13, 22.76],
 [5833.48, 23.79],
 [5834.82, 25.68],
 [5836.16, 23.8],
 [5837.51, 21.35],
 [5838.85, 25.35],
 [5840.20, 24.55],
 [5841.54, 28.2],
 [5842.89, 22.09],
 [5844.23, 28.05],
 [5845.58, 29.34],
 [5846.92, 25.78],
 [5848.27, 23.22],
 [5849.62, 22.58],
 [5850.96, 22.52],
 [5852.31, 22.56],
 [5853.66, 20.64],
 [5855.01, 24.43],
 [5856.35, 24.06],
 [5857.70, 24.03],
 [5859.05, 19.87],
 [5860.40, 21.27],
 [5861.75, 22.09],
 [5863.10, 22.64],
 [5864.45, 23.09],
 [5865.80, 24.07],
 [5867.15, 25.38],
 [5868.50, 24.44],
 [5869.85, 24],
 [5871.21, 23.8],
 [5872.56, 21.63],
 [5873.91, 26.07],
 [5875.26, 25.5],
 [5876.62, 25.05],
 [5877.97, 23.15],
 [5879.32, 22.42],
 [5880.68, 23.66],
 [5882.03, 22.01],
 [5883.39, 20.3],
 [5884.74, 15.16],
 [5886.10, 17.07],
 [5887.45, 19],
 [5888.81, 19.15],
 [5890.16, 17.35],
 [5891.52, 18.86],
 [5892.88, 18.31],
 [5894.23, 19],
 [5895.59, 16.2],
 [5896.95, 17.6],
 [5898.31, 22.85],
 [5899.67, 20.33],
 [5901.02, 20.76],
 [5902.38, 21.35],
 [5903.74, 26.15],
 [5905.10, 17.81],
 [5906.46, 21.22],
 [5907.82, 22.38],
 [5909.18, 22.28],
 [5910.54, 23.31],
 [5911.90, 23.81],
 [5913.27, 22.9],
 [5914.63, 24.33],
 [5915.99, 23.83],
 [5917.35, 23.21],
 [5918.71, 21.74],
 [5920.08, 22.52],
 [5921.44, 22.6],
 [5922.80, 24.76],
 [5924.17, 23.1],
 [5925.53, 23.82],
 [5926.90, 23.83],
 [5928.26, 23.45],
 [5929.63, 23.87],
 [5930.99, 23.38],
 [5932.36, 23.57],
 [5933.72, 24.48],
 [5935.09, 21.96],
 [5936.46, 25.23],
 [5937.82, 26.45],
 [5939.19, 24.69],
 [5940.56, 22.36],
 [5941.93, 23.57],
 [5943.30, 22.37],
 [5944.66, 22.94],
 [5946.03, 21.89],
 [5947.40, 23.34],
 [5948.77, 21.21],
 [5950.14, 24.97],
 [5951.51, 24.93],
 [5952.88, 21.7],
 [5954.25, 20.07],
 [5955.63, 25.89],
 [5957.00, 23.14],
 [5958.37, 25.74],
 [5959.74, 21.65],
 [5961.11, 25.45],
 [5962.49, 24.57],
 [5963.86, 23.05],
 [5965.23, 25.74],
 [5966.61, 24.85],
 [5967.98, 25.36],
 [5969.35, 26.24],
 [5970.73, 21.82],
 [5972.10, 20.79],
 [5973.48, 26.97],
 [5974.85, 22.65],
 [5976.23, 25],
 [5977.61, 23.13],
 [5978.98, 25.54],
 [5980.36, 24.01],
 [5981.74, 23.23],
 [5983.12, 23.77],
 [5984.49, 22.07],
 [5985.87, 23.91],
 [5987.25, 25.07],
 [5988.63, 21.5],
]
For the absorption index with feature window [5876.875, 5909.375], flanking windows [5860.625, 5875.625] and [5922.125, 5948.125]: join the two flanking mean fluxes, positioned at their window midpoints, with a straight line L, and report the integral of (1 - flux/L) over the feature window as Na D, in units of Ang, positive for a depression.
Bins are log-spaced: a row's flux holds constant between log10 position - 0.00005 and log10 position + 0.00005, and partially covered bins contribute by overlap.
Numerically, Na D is 4.8 Ang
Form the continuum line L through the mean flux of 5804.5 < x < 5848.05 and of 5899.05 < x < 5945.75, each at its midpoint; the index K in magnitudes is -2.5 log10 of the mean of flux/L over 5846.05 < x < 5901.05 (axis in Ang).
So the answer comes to 0.10 mag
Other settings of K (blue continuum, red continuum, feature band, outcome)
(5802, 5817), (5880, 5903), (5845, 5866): -0.076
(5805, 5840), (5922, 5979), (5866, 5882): 0.010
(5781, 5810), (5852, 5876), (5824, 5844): -0.065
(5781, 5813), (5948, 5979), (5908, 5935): 0.017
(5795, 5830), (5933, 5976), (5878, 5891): 0.217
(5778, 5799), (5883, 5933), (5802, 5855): -0.120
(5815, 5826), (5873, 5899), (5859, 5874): -0.077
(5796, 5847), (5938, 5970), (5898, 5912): 0.103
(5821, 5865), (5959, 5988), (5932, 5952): 0.021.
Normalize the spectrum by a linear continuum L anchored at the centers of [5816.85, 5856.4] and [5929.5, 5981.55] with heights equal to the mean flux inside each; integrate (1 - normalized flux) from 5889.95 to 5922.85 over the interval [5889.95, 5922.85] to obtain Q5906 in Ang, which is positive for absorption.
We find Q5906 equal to 3.6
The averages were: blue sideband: 24.4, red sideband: 23.8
